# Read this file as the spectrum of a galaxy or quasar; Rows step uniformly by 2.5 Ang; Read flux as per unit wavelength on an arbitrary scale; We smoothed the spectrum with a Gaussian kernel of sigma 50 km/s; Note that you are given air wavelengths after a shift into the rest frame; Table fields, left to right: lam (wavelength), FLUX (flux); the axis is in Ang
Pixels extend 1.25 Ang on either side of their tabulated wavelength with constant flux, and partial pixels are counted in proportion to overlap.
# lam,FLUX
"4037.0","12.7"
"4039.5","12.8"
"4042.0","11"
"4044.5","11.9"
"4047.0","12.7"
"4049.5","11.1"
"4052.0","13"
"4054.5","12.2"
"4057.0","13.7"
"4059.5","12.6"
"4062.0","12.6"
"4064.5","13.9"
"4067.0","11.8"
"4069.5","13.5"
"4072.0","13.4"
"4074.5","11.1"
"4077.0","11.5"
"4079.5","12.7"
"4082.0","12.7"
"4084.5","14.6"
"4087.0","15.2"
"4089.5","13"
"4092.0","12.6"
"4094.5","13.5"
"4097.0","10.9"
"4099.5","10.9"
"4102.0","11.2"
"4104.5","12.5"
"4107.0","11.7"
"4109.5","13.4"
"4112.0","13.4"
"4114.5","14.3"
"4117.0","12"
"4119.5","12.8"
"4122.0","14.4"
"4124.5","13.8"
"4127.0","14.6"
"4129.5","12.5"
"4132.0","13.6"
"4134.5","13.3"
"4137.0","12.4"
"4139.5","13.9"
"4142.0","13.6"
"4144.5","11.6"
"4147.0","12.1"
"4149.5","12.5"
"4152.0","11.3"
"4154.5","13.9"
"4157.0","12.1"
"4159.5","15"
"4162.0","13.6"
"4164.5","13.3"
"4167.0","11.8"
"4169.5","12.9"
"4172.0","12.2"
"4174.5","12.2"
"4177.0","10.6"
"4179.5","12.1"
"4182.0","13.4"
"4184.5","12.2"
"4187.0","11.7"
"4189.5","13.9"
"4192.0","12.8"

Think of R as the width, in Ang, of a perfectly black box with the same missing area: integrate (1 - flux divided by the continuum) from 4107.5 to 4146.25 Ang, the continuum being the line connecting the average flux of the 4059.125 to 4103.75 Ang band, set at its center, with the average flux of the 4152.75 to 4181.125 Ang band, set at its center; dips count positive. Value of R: -1.8 Ang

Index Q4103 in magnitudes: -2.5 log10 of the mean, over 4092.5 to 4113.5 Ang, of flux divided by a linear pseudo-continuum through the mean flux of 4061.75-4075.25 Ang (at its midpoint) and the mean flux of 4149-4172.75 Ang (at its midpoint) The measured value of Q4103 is 0.05 mag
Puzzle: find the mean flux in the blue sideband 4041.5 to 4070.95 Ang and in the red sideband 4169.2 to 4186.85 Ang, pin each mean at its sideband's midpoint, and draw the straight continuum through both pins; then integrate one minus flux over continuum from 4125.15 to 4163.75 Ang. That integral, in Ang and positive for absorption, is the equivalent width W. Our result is -2.6 Ang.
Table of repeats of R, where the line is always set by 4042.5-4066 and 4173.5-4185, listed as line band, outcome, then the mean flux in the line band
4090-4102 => 0.44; 12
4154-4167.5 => -1.30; 13.3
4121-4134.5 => -1.58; 13.7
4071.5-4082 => 0.28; 12.2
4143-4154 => 0.14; 12.1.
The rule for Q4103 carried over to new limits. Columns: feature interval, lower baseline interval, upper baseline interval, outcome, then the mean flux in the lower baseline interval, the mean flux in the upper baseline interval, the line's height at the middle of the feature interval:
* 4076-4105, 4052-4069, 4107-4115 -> 0.04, 12.8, 13.3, 13.1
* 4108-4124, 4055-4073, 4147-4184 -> -0.05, 13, 12.6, 12.8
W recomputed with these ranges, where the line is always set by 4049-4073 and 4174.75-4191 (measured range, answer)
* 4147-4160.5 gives -0.4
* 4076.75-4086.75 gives -0.4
